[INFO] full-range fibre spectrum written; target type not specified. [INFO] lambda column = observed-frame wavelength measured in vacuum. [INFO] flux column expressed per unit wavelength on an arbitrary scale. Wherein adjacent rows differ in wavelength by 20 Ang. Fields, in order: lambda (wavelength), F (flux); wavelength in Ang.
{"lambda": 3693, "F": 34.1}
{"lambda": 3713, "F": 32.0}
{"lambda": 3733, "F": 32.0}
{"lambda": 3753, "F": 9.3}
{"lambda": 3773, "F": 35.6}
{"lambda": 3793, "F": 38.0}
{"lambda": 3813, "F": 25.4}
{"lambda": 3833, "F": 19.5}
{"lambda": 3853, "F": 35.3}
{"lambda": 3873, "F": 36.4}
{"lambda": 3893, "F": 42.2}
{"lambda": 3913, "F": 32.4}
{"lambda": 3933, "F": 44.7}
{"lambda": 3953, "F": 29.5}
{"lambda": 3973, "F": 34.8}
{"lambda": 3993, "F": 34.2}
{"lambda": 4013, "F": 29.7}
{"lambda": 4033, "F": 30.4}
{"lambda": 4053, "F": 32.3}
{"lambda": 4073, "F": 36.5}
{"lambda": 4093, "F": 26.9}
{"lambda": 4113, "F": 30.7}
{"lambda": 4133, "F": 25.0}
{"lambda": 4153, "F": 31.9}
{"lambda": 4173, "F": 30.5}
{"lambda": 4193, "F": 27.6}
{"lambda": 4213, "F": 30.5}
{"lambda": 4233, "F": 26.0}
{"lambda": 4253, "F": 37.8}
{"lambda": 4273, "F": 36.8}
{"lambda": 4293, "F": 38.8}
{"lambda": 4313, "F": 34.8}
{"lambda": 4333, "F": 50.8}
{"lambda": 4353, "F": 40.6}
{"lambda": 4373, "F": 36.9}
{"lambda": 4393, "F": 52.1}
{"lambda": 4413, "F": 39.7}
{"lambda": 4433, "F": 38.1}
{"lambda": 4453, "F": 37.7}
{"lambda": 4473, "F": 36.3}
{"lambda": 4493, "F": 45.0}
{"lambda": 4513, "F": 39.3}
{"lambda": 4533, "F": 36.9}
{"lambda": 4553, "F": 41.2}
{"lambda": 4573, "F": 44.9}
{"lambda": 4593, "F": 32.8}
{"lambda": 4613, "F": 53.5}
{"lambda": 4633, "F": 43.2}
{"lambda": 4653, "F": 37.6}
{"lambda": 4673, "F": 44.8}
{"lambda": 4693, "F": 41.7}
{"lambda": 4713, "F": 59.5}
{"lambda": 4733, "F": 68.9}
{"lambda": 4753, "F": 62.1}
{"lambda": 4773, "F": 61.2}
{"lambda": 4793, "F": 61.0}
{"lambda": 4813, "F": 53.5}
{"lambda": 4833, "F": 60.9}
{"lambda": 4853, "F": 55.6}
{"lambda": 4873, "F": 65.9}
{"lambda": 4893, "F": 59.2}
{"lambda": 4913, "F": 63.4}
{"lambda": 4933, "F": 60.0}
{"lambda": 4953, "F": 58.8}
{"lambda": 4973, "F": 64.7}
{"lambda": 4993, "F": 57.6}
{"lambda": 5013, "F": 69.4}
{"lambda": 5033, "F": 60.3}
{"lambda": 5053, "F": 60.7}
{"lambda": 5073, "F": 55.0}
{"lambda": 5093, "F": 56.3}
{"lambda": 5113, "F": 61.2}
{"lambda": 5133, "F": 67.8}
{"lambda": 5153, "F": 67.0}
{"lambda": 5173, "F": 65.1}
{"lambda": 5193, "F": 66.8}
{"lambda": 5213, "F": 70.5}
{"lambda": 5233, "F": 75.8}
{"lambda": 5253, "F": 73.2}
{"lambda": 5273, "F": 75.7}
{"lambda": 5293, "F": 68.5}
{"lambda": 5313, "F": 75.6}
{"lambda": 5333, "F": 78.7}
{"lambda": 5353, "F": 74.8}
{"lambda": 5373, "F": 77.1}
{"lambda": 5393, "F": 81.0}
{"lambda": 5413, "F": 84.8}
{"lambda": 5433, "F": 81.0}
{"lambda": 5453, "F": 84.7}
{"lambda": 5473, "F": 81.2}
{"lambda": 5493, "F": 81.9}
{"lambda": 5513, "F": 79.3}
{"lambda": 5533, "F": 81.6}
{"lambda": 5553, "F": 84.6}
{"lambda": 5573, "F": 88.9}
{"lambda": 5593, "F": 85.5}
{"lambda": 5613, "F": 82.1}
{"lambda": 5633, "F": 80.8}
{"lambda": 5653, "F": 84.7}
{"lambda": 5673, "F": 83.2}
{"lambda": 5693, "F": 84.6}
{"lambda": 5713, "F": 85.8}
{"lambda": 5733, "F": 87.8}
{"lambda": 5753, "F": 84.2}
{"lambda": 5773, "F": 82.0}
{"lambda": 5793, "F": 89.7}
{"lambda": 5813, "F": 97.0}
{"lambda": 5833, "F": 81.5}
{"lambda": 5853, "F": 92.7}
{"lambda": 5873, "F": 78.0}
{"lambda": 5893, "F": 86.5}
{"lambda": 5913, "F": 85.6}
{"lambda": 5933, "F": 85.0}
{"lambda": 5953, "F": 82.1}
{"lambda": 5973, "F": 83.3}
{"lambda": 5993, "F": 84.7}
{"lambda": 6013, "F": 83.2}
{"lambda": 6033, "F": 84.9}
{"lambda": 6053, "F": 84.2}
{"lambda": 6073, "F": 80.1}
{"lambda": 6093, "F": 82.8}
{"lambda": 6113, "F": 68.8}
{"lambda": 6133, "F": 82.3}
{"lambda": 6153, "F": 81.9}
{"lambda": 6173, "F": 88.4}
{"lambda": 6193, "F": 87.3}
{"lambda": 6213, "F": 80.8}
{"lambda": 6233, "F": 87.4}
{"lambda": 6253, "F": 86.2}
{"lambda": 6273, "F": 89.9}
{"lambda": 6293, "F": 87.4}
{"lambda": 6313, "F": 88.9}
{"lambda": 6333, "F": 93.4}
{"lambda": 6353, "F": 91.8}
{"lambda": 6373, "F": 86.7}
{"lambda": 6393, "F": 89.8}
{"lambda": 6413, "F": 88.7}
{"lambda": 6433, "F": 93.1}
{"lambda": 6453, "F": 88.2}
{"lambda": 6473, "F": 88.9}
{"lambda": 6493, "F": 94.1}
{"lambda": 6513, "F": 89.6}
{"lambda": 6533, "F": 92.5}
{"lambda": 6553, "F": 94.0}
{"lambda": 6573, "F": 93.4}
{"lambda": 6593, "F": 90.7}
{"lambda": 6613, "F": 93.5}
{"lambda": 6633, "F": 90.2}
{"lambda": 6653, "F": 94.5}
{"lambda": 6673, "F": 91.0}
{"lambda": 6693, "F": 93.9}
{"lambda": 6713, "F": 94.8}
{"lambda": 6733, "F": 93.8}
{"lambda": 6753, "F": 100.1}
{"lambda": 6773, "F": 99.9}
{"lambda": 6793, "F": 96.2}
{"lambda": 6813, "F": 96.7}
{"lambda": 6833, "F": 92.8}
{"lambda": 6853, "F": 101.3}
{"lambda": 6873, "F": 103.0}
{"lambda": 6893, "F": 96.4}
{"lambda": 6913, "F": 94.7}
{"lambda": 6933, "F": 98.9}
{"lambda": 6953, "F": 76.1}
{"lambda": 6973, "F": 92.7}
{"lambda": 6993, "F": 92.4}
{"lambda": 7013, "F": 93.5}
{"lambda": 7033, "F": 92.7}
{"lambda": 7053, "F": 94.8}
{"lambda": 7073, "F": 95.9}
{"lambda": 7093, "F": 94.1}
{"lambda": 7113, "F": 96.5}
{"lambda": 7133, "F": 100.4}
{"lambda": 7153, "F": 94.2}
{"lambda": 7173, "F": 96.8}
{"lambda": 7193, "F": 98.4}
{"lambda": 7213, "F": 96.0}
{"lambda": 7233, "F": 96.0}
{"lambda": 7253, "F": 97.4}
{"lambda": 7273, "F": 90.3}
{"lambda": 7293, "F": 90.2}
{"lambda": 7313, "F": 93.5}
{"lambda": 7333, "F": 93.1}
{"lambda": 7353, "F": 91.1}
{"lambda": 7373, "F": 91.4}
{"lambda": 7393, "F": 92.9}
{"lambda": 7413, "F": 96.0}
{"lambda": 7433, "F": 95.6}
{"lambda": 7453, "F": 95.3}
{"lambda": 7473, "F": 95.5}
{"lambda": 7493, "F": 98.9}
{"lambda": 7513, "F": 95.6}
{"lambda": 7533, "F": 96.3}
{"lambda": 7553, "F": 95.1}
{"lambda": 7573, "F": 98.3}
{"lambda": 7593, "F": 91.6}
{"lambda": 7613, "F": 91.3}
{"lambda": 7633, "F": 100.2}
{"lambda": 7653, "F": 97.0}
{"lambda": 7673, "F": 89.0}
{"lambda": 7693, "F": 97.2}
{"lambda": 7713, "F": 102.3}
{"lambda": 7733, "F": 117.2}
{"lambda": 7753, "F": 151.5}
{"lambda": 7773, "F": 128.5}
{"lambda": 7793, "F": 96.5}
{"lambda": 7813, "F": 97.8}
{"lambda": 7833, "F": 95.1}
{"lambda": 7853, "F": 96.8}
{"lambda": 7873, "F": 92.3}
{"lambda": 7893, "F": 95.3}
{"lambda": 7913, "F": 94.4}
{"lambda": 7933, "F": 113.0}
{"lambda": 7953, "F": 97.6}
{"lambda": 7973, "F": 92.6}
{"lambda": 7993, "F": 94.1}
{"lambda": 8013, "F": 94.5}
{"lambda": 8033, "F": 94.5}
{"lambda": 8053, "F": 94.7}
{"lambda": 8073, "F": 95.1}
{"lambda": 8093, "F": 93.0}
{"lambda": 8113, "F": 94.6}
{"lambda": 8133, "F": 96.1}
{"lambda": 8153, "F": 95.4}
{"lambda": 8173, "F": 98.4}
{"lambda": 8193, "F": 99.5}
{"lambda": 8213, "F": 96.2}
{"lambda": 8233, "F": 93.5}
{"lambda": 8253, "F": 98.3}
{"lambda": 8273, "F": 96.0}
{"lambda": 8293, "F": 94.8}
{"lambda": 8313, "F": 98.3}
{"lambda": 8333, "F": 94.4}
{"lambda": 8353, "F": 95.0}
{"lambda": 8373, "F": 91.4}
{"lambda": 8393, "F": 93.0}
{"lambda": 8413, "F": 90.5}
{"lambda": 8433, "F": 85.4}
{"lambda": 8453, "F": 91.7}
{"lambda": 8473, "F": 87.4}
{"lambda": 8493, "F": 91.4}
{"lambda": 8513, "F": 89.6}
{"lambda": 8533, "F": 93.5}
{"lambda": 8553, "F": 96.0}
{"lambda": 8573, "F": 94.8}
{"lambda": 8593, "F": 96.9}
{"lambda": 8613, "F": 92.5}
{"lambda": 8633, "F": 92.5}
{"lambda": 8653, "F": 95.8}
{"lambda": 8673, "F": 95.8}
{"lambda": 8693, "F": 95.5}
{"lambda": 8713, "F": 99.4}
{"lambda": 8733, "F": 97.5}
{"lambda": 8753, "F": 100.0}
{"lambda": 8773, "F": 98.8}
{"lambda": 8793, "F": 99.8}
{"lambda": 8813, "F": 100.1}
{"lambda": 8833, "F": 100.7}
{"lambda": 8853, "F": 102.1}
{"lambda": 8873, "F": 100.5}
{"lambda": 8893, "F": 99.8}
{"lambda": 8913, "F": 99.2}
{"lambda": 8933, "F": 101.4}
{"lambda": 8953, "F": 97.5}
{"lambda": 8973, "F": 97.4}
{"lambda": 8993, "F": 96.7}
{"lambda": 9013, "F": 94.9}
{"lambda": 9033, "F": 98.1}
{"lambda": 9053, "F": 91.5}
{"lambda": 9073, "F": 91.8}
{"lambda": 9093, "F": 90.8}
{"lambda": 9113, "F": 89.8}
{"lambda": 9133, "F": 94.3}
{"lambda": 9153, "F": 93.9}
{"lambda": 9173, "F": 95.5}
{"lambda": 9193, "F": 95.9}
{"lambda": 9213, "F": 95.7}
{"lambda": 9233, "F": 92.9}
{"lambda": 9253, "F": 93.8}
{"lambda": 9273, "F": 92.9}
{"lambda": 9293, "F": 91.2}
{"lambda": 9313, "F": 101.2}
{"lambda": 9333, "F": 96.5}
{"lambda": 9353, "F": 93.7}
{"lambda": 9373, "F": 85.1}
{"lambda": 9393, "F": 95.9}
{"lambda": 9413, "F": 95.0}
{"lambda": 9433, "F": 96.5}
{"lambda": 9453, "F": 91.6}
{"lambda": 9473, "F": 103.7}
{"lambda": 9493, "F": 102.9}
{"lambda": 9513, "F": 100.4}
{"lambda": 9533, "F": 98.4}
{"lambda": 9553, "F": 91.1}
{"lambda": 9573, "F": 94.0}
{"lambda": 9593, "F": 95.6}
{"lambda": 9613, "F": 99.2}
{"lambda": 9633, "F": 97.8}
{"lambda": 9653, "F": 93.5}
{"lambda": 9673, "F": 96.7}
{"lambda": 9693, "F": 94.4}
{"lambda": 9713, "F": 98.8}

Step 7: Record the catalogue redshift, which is 0.18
